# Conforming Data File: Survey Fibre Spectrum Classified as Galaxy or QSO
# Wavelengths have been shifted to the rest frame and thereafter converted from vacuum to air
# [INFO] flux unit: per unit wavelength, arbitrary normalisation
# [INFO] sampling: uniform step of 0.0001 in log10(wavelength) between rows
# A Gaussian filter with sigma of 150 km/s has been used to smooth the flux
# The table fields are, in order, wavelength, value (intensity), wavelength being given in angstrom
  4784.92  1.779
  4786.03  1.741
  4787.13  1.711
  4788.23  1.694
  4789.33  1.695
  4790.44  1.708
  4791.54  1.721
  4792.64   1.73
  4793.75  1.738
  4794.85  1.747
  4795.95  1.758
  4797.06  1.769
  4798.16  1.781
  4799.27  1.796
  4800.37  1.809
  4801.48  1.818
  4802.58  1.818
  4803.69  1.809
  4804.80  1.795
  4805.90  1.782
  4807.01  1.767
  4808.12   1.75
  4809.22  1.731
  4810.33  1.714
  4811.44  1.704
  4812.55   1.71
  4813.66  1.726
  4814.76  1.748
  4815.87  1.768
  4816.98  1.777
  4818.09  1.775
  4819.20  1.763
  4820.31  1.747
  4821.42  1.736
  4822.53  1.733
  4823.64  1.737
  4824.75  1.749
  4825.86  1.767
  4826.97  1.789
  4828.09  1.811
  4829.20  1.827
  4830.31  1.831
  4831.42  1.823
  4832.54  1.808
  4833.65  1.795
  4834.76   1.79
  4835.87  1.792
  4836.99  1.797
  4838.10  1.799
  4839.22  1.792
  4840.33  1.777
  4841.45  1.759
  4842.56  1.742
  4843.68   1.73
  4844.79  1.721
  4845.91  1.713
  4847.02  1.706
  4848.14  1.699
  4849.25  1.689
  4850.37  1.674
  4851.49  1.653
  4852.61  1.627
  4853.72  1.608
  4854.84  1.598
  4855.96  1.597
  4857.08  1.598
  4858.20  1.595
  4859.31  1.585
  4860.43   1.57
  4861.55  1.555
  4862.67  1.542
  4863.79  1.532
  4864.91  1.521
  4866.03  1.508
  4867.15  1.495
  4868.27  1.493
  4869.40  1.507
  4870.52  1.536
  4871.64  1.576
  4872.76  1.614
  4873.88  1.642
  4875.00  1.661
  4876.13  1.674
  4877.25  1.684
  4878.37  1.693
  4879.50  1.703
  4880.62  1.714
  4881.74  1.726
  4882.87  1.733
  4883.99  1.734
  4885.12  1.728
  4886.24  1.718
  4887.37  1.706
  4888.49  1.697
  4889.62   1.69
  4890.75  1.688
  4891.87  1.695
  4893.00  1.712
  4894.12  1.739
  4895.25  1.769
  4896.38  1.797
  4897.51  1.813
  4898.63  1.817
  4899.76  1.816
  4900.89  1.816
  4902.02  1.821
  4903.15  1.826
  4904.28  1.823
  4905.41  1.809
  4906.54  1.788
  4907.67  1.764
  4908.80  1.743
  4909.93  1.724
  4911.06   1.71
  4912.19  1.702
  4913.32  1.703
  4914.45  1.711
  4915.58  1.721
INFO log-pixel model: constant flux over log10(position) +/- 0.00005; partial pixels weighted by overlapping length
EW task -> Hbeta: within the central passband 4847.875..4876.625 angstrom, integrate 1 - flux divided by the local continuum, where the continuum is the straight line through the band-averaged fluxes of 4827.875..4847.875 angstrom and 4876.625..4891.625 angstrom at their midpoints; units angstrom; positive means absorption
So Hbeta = 2.5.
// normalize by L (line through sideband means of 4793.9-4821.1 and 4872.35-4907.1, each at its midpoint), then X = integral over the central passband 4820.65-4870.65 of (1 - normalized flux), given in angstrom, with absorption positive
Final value 2.0 angstrom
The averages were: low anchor 1.76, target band 1.68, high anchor 1.74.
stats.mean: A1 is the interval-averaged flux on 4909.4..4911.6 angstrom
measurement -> 1.72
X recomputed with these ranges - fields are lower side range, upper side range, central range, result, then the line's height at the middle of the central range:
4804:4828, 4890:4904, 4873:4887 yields 0.57 angstrom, 1.77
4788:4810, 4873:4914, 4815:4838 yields -0.34 angstrom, 1.75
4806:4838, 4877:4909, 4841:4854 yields 0.49 angstrom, 1.76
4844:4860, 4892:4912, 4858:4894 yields 1.63 angstrom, 1.71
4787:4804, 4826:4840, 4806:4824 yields 0.37 angstrom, 1.78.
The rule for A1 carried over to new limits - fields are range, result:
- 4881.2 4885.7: 1.73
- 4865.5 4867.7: 1.5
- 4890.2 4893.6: 1.7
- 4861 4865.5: 1.54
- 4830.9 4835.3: 1.8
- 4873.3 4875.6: 1.65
